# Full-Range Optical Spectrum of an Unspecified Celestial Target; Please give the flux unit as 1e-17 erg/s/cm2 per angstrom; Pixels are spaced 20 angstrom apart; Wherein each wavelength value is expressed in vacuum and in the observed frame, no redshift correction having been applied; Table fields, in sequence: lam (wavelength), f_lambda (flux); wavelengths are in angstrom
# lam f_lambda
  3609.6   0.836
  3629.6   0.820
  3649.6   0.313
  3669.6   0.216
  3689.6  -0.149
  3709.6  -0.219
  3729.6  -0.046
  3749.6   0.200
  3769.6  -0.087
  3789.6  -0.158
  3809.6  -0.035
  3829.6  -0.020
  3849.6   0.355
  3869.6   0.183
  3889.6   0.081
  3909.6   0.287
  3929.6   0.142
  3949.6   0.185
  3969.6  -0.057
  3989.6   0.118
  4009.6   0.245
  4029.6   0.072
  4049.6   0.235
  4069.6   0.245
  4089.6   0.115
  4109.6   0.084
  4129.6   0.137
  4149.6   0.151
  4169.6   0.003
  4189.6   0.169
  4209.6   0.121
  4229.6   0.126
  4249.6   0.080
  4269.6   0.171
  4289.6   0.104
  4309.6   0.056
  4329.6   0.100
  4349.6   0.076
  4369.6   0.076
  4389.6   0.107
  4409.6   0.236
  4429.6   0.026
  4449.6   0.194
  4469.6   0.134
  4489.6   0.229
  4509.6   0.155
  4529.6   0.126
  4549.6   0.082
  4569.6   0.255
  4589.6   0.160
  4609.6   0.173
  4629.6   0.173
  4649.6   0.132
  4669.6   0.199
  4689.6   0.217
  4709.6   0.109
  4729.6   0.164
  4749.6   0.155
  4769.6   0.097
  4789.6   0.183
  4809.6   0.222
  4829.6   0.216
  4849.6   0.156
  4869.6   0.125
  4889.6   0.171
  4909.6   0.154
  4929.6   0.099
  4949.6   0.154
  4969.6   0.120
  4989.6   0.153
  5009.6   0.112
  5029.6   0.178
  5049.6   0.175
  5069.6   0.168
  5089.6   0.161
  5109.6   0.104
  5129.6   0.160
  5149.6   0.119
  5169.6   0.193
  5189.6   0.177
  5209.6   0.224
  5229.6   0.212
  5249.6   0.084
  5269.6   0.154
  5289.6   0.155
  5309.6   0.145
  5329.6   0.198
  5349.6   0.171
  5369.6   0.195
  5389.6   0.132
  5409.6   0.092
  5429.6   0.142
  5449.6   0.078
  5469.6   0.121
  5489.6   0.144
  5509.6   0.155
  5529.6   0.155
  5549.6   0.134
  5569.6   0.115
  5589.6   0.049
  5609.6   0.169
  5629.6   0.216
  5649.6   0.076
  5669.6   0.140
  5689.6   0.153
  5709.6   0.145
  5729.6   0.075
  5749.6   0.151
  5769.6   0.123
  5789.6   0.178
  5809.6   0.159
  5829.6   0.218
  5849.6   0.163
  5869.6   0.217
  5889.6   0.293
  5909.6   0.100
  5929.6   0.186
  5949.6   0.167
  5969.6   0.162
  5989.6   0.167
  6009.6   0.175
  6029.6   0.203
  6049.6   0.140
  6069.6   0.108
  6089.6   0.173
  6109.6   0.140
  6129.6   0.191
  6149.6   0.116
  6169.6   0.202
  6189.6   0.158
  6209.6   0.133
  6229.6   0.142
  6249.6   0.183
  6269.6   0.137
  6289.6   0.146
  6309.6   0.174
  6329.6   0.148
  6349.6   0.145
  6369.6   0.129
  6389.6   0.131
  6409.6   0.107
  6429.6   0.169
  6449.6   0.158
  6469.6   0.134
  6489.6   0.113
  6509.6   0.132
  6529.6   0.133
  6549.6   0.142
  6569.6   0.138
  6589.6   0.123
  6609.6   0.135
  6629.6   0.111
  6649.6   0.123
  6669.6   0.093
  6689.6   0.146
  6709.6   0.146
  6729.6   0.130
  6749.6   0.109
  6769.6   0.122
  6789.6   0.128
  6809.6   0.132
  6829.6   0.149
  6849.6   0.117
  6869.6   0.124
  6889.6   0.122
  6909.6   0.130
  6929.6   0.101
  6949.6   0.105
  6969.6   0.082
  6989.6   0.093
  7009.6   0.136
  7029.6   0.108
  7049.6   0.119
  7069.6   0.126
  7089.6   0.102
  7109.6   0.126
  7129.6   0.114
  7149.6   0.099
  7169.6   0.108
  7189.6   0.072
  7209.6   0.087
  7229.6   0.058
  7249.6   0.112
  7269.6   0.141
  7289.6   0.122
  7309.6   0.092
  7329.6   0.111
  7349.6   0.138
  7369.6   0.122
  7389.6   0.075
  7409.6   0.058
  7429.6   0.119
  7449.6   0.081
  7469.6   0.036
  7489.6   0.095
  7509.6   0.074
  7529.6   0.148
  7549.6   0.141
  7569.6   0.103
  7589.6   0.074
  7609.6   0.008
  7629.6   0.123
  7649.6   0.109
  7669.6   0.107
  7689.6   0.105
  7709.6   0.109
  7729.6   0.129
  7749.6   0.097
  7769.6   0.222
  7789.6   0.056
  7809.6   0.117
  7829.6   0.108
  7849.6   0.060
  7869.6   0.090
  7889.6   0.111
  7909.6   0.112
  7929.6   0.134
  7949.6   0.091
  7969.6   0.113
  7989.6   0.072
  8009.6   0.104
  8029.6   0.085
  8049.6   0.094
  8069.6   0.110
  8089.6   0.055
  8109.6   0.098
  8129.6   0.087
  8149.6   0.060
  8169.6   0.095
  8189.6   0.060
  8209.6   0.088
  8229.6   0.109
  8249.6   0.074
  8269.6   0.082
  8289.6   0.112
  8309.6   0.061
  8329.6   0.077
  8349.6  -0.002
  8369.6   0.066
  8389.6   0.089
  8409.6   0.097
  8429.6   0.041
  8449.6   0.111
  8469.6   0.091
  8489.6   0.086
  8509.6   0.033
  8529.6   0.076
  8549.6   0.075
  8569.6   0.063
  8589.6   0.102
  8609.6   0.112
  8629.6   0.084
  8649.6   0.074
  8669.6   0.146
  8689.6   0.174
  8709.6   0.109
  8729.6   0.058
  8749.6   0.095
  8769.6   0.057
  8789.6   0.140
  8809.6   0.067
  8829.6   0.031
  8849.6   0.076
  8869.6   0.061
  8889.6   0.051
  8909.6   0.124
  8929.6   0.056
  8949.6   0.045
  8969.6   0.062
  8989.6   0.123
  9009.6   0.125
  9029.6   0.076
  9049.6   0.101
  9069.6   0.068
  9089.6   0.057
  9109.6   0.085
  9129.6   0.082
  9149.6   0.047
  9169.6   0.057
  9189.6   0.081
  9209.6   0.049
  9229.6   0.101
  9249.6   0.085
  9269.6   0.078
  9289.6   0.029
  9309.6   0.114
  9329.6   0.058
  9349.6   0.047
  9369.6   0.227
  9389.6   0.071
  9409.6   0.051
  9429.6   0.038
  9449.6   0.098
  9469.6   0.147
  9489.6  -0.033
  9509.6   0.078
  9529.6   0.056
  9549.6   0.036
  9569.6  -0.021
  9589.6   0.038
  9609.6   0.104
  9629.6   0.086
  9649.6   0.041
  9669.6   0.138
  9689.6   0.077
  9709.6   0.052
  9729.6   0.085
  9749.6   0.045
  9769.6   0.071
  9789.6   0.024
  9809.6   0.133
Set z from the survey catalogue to 0.18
